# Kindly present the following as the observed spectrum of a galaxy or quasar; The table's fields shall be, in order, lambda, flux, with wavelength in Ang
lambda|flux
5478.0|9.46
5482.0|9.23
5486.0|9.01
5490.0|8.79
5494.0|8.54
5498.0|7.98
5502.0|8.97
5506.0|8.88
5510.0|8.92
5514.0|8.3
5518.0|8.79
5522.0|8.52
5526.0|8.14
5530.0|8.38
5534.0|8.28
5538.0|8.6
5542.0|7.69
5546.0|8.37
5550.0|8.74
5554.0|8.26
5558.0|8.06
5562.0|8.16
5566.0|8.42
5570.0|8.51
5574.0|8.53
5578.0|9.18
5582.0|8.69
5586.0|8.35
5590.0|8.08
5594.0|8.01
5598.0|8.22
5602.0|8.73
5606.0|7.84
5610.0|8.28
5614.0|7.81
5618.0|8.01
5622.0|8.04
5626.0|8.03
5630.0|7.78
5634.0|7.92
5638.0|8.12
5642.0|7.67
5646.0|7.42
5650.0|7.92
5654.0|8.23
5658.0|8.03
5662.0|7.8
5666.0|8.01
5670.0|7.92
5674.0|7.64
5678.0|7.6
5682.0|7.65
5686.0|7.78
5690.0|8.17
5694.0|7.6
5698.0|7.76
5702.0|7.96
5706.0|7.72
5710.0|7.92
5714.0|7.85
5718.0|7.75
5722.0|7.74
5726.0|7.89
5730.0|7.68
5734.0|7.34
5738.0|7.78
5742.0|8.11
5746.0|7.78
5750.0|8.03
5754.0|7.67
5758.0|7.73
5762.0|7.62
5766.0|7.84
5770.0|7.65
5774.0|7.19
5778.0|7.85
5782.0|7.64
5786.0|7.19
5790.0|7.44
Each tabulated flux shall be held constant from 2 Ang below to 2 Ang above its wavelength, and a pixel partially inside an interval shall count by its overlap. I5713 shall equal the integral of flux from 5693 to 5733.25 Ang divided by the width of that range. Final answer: 7.78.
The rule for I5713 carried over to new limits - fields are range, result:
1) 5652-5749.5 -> 7.82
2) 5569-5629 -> 8.28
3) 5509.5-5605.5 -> 8.4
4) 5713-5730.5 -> 7.79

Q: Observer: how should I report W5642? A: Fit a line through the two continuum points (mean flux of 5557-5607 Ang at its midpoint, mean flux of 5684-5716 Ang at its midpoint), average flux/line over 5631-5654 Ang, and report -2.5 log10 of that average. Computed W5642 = 0.04 mag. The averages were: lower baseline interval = 8.38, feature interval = 7.85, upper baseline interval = 7.84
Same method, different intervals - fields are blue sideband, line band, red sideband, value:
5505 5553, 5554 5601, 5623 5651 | -0.027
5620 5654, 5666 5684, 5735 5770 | 0.017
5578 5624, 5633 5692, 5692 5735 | 0.015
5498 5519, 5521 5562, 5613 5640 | 0.026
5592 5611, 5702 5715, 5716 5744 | -0.002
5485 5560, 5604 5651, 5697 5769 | 0.031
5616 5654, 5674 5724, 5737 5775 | 0.005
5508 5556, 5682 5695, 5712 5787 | 0.009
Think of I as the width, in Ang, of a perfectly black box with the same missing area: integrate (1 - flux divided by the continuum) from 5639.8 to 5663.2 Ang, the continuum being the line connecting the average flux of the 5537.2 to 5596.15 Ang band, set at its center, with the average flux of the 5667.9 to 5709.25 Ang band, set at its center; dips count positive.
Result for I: 0.3 Ang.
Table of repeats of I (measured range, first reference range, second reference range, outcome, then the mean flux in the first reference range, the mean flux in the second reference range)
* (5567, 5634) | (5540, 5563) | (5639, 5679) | -1.7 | 8.22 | 7.84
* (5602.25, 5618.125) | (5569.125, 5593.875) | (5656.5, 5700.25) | 0.5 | 8.52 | 7.81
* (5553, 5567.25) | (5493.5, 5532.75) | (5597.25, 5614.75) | 0.3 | 8.54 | 8.2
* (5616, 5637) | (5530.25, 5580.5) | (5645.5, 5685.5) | 0.2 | 8.4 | 7.84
